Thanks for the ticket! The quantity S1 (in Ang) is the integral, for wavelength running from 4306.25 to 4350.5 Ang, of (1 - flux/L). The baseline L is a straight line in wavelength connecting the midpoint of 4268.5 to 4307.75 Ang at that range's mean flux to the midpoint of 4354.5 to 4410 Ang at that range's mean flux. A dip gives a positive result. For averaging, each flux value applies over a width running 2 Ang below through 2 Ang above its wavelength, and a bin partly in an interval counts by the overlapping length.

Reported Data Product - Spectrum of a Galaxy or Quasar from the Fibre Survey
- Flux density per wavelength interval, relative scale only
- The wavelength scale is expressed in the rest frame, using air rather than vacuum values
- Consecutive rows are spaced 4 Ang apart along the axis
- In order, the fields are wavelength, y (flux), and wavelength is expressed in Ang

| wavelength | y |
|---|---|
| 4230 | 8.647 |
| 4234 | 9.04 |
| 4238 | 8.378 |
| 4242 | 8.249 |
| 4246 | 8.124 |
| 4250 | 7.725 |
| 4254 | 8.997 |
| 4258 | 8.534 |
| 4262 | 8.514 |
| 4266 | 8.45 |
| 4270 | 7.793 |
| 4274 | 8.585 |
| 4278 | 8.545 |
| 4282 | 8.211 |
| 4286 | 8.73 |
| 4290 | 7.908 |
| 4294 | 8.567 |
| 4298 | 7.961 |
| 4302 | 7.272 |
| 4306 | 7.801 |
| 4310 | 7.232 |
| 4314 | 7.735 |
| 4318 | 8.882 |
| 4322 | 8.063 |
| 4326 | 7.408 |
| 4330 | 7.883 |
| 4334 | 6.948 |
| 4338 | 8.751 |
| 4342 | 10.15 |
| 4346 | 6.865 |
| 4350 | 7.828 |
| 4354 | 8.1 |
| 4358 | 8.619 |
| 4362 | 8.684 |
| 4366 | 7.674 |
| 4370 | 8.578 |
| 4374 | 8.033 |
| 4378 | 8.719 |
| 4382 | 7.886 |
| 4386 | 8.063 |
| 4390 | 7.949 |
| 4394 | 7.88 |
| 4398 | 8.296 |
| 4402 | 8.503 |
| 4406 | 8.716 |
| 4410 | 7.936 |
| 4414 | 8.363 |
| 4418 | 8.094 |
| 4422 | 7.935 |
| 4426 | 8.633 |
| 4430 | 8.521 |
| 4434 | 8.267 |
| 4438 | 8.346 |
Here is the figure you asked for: 1.2 Ang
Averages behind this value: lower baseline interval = 8.14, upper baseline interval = 8.26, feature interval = 7.97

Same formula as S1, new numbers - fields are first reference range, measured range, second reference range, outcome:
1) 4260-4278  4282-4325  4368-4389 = 1.6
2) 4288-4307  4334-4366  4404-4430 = -0.8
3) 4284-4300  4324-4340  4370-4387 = 1.0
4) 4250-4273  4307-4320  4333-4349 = 0.6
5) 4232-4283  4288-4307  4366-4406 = 1.0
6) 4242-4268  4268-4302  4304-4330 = -0.4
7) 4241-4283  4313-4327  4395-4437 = 0.4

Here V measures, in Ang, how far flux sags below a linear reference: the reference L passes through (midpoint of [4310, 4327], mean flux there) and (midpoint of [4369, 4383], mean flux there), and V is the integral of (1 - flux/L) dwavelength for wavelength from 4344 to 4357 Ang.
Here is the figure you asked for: 0.8 Ang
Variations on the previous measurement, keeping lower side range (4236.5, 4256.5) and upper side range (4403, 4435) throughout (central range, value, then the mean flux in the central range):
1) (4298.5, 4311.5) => 1.3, 7.5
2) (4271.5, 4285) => -0.2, 8.44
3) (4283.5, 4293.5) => -0.1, 8.35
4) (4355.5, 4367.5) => 0.0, 8.34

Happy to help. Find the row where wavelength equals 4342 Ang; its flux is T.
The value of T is 10.15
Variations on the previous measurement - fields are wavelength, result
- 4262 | 8.514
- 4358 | 8.619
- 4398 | 8.296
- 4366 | 7.674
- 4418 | 8.094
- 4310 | 7.232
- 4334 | 6.948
